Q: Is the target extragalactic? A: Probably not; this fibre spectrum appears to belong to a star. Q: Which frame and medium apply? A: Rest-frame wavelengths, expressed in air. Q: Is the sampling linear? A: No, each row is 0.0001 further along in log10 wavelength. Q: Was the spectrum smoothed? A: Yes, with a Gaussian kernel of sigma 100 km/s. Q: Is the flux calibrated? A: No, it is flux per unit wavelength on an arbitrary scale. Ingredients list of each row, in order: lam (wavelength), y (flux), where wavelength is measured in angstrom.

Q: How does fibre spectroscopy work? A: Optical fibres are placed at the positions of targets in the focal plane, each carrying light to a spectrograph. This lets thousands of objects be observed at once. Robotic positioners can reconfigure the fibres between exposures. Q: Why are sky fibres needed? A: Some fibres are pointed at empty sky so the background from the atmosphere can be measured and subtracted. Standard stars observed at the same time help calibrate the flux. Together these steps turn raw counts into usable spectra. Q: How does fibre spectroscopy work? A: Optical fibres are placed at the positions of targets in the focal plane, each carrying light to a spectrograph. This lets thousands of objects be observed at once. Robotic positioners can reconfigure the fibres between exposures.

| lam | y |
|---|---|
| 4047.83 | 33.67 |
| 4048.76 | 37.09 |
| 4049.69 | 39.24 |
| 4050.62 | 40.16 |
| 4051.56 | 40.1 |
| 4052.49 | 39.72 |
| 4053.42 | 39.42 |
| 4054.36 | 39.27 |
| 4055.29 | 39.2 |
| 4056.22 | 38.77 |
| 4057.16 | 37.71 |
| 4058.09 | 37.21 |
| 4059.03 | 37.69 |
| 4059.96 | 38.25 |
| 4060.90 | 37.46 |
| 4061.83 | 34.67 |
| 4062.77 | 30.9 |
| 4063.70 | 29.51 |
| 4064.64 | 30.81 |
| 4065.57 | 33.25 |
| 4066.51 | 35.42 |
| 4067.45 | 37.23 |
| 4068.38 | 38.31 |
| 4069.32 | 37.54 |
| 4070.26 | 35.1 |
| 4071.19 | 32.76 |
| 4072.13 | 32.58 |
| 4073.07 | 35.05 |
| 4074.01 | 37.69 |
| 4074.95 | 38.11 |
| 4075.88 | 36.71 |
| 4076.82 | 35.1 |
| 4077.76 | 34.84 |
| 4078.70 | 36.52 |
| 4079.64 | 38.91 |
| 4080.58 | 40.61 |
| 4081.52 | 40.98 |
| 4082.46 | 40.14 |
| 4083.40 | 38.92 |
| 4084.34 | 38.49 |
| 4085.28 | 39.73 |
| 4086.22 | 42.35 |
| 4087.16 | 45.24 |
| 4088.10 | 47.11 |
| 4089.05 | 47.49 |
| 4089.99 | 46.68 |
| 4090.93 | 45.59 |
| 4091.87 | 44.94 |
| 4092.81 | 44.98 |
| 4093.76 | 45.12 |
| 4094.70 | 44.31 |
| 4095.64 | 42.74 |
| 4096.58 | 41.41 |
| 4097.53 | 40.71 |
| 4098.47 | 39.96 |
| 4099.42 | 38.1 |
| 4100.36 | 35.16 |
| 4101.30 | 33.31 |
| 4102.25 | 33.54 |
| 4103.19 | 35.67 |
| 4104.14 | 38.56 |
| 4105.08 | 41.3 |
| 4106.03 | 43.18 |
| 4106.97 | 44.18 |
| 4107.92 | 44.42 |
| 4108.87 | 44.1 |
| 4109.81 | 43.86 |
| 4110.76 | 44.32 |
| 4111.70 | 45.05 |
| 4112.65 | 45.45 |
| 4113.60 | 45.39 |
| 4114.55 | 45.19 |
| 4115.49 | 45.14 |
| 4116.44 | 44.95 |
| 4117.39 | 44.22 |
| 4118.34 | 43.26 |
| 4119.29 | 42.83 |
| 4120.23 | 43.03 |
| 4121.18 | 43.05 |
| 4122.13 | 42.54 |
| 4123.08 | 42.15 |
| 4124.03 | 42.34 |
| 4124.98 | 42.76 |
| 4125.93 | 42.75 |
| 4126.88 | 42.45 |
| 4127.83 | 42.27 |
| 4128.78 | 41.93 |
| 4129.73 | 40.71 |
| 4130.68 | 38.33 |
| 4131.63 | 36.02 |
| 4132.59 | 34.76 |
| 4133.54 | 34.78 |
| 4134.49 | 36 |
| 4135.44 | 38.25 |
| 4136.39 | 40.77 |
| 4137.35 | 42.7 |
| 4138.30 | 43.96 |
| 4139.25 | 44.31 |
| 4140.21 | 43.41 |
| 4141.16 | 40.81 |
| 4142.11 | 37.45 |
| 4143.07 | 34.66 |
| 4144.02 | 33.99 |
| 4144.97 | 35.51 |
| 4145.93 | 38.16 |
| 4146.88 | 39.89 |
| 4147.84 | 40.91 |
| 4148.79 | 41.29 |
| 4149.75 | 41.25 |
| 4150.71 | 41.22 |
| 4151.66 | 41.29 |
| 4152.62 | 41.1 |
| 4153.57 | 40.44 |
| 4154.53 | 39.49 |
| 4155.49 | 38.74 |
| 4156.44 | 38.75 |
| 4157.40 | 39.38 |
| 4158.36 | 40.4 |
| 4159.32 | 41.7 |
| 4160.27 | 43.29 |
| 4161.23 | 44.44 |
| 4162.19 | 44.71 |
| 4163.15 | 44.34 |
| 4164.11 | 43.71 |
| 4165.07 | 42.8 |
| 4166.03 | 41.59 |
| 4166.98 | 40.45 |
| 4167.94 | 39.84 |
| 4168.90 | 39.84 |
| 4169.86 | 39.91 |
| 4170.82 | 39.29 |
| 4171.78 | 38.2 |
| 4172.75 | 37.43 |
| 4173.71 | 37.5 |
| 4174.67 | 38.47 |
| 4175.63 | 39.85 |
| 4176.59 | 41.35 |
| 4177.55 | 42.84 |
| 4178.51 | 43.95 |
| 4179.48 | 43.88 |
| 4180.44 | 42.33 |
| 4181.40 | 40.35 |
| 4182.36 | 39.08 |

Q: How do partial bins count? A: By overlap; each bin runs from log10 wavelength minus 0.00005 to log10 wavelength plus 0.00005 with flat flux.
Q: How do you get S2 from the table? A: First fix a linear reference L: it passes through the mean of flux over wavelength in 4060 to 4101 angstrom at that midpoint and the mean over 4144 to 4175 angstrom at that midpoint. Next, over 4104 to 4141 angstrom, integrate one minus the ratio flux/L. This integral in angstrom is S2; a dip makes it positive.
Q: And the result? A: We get -2.4 angstrom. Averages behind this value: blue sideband 38.8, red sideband 40.4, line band 42.2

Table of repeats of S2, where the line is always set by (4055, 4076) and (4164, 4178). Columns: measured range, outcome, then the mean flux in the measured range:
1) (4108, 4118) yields -1.9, 44.7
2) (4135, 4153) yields -0.5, 40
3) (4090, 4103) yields -1.4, 40.9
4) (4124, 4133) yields -0.5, 40.4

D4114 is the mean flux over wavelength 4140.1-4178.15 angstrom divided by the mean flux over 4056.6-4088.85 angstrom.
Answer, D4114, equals 1.08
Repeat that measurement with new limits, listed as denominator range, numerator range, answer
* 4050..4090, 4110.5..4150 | 1.09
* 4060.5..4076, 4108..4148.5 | 1.19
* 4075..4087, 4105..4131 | 1.12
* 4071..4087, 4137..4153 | 1.06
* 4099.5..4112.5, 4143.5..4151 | 0.96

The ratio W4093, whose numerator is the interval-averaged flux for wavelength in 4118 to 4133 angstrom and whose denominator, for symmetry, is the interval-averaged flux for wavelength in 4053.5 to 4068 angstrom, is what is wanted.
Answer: 1.2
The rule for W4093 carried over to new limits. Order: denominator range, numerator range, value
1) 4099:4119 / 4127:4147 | 0.93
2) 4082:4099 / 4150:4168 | 0.96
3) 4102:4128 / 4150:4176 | 0.95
